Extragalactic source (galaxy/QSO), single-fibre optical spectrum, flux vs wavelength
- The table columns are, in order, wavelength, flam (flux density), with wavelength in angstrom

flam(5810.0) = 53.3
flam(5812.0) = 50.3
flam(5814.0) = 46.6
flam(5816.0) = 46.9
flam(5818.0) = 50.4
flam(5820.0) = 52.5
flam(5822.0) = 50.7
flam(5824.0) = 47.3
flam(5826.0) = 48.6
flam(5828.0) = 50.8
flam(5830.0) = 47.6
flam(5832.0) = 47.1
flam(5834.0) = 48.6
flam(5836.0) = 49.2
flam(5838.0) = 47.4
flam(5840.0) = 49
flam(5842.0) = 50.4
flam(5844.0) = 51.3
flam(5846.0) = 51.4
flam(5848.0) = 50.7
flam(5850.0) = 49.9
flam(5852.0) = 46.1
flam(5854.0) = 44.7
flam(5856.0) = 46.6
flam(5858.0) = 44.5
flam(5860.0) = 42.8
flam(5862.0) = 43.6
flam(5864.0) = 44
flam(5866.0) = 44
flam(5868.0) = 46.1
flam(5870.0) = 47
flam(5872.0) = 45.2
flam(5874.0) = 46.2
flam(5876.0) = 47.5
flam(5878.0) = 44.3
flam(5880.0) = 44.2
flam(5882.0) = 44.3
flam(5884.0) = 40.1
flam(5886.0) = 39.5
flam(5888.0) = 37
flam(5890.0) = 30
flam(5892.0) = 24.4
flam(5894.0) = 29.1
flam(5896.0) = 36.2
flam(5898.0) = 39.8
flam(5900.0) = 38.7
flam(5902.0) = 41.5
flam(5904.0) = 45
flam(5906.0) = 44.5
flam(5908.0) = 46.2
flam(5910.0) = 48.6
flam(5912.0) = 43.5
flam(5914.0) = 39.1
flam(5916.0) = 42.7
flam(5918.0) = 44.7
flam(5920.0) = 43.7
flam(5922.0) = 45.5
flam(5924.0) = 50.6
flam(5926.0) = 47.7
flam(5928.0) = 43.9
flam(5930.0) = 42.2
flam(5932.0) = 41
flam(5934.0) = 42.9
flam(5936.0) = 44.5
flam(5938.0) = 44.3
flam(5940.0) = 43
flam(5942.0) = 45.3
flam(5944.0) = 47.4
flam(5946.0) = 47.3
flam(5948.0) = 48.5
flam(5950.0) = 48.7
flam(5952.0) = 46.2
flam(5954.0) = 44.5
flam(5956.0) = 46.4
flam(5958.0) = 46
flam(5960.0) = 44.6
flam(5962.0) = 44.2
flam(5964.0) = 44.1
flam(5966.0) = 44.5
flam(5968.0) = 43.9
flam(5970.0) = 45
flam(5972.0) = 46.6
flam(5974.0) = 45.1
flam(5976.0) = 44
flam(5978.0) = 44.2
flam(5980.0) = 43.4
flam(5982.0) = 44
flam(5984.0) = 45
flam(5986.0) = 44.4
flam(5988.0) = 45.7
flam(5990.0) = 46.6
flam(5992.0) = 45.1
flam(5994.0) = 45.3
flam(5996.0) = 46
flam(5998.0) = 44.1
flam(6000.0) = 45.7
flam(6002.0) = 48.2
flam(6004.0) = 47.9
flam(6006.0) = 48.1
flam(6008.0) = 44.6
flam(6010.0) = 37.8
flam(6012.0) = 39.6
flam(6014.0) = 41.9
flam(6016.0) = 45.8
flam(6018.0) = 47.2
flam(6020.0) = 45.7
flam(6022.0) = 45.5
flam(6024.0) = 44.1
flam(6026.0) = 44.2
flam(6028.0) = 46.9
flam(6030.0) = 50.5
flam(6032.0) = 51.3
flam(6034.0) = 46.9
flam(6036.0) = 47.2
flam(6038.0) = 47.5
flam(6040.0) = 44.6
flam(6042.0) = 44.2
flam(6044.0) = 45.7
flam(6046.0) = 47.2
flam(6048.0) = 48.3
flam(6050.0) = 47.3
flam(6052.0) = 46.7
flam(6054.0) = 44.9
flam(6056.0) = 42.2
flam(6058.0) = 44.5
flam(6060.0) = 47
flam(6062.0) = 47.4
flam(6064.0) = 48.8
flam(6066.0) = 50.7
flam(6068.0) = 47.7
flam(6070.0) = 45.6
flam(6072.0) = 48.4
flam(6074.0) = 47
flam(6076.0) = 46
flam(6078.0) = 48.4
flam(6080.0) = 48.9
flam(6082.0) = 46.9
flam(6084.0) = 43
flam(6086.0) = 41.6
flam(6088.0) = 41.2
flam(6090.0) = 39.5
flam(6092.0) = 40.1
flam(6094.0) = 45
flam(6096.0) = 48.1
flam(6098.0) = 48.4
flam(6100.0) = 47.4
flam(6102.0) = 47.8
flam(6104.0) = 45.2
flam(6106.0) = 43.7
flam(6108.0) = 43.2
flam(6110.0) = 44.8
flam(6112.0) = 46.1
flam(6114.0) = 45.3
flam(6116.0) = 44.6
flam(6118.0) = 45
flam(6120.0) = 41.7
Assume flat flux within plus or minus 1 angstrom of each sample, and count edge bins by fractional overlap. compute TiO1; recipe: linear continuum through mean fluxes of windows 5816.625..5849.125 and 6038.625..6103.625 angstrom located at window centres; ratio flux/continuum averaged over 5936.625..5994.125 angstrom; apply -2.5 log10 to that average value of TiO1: 0.05 mag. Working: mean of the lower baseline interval 49.5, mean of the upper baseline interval 46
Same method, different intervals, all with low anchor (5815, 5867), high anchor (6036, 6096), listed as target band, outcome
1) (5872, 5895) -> 0.213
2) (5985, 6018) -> 0.037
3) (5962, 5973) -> 0.047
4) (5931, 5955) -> 0.039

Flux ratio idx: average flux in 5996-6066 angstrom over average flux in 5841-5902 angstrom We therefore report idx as 1.1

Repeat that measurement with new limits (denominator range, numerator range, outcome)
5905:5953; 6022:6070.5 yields 1.04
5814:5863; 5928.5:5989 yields 0.93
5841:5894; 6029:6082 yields 1.08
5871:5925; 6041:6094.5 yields 1.10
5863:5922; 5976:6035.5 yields 1.09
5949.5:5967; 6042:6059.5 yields 1.01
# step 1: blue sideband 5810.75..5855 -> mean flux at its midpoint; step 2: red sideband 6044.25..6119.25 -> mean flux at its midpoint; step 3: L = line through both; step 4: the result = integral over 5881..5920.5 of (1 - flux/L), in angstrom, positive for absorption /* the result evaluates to 6.8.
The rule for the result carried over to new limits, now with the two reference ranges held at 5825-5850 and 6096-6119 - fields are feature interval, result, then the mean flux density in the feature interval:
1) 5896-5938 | 4.0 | 43.6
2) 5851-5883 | 2.5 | 45.1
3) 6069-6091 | 0.4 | 45.1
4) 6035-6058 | 0.3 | 45.9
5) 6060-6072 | -0.4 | 48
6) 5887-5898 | 3.7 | 32.1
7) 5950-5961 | 0.4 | 45.8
